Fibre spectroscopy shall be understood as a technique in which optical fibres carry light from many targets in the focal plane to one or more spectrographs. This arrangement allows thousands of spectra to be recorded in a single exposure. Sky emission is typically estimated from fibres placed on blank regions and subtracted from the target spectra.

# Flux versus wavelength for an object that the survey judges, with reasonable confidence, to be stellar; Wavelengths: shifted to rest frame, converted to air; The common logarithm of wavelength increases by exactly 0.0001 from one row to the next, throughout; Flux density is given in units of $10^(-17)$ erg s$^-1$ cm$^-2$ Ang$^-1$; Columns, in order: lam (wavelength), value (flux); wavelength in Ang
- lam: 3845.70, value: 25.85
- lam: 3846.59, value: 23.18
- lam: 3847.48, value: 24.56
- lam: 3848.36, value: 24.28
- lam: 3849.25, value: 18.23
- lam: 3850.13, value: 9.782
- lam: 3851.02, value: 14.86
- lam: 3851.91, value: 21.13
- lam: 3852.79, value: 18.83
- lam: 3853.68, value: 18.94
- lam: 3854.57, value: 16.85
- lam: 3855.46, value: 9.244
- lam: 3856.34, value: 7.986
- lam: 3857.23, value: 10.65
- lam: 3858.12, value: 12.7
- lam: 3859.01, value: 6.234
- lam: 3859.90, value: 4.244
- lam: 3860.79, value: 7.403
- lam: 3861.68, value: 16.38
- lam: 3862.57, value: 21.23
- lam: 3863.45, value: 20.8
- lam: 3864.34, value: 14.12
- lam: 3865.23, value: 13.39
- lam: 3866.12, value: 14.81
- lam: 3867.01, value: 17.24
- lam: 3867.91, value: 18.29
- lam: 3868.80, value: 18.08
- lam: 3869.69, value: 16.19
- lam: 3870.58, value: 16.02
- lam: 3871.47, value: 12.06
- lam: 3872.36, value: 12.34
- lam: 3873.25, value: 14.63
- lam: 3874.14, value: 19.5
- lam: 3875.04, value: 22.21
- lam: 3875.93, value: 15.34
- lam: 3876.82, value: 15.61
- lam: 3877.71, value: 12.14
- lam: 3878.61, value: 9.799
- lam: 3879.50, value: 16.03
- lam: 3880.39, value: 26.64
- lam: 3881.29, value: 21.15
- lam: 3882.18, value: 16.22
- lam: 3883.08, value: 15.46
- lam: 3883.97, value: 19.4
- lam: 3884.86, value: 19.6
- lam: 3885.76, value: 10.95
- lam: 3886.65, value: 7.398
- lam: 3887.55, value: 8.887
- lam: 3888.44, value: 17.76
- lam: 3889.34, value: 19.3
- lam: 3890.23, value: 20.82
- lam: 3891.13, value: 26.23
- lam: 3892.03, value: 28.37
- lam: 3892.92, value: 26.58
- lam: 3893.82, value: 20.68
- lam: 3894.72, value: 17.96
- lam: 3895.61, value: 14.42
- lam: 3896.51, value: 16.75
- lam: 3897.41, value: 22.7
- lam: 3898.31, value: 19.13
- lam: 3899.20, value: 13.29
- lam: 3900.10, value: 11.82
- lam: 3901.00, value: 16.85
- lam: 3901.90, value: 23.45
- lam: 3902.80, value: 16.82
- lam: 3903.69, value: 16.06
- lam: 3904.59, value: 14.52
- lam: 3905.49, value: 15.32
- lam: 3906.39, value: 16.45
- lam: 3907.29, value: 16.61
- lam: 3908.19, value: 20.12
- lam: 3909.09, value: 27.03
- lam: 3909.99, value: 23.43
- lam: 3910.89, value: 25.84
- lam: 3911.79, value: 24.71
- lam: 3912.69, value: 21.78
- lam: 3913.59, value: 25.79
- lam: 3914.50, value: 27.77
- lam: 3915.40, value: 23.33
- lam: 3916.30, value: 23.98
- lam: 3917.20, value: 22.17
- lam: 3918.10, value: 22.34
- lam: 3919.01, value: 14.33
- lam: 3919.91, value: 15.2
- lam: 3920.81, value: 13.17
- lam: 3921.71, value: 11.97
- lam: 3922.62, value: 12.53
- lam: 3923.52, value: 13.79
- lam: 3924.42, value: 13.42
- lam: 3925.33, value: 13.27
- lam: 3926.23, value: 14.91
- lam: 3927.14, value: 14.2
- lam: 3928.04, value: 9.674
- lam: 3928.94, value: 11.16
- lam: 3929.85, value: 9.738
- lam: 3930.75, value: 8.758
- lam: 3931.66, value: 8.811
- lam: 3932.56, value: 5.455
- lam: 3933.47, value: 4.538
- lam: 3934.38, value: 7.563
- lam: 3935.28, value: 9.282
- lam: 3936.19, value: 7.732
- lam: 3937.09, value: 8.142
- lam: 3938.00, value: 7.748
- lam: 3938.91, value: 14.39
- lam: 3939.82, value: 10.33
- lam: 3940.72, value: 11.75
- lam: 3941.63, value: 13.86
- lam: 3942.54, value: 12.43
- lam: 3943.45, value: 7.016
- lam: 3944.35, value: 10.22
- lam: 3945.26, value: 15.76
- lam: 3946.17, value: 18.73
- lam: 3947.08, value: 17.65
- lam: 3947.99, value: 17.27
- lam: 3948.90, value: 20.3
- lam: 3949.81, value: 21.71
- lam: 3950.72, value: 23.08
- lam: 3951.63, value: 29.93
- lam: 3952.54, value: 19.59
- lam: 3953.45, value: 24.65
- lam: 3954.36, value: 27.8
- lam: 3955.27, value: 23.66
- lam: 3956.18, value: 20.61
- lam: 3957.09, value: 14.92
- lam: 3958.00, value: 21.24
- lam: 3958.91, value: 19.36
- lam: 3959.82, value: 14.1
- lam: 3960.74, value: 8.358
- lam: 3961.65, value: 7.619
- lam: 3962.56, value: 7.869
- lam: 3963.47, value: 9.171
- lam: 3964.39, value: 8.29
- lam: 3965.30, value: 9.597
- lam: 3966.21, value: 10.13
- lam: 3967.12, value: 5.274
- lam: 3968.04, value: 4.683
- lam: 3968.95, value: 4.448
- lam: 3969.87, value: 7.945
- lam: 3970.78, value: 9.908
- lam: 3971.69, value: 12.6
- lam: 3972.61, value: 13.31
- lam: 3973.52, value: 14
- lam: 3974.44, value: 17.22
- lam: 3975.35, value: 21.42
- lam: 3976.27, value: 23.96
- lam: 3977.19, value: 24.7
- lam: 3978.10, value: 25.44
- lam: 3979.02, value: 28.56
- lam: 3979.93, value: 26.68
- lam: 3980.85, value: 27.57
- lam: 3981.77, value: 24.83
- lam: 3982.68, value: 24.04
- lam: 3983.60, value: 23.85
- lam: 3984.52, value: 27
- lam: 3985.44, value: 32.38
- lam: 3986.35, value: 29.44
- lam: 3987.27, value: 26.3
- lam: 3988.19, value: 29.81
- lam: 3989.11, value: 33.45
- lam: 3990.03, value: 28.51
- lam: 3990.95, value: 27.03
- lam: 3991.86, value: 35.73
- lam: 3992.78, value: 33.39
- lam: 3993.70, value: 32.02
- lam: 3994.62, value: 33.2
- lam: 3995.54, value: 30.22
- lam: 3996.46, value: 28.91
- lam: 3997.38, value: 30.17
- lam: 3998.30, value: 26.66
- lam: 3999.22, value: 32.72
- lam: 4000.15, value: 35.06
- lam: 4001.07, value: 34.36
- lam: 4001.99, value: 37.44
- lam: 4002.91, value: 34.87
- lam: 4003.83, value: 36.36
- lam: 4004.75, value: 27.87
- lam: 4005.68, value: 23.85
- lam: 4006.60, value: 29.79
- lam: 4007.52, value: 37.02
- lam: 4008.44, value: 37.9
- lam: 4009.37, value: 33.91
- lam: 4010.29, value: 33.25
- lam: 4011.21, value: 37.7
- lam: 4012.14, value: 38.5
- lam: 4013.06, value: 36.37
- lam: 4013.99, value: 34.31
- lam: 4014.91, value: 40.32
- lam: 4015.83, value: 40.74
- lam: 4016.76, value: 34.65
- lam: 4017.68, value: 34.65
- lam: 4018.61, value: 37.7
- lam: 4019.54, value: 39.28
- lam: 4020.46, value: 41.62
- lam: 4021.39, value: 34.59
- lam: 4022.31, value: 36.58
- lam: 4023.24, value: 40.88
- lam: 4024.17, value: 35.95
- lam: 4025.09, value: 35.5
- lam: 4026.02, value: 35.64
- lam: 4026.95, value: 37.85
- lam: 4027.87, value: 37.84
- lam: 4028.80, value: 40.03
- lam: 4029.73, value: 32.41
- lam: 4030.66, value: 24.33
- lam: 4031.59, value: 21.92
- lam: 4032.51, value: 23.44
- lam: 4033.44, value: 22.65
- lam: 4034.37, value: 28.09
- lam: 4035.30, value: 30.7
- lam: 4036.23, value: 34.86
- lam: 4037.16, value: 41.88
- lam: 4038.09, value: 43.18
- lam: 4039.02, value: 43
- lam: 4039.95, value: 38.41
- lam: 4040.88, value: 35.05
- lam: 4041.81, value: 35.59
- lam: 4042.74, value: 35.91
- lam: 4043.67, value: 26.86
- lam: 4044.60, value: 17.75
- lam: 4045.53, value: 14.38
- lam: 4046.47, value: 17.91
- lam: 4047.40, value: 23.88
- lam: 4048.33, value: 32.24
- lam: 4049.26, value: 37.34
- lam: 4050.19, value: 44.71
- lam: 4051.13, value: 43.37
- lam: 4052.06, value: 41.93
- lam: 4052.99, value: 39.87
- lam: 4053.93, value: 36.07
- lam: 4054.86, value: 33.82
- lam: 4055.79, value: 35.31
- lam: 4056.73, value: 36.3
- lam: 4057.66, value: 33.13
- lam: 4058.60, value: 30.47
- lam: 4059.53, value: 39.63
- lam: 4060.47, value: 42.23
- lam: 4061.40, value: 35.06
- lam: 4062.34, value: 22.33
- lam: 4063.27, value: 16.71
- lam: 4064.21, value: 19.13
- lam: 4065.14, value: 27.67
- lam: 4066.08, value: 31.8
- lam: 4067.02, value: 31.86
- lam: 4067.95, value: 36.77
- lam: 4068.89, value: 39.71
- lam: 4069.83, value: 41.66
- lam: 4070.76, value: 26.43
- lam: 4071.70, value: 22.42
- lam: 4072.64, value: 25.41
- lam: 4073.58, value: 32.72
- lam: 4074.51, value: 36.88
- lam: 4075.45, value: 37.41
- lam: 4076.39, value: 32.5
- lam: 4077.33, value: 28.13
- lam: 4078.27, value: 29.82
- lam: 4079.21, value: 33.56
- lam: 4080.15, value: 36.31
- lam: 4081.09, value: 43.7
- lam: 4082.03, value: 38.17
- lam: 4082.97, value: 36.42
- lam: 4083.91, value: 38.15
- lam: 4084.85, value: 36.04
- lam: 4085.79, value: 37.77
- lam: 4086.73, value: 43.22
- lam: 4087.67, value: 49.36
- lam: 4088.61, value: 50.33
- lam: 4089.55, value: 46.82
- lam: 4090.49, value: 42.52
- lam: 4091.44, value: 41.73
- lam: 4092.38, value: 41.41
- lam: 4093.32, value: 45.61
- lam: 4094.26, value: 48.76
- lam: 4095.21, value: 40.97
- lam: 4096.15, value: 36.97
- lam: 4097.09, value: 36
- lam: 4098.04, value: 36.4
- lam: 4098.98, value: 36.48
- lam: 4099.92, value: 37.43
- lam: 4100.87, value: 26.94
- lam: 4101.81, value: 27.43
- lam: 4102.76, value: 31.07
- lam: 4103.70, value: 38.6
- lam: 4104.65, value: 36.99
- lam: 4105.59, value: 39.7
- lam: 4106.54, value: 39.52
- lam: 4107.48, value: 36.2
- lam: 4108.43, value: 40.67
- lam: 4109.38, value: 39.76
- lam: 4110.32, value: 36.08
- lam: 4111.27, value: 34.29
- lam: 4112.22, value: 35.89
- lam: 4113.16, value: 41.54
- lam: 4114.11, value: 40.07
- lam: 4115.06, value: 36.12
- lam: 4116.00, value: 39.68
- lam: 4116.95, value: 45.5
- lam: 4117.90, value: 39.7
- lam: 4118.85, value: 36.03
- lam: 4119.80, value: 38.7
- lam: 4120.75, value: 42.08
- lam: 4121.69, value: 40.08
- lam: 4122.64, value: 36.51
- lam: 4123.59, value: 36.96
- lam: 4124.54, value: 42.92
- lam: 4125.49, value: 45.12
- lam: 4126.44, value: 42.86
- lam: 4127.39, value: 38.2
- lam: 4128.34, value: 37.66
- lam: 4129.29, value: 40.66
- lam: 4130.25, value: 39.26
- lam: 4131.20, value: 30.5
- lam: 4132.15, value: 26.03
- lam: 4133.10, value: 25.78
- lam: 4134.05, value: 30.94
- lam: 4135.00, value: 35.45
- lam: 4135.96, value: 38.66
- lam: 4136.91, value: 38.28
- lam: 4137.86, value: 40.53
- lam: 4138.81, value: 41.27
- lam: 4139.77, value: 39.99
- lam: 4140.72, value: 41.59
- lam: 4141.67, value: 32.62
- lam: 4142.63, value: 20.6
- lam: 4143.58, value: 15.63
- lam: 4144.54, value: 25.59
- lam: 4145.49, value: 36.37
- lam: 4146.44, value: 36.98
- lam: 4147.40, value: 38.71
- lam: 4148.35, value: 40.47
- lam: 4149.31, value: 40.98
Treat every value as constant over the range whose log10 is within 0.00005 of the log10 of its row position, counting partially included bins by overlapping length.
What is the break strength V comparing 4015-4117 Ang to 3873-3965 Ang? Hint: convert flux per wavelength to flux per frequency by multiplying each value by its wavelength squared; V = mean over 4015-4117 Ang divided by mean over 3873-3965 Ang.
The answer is 2.32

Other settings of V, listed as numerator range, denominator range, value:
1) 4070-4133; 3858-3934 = 2.52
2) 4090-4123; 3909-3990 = 2.43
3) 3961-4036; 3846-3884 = 1.87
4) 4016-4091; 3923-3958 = 2.52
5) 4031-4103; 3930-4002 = 1.89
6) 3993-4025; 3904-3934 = 2.20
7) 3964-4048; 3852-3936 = 1.90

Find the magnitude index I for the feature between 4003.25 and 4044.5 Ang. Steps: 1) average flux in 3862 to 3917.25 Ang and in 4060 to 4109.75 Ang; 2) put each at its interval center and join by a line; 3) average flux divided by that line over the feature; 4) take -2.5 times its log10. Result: -0.14 mag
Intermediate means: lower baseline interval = 18.4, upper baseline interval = 36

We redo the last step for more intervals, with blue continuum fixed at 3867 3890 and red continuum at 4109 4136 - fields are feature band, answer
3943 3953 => 0.21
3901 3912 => -0.07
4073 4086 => -0.05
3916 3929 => 0.30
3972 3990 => 0.01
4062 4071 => 0.11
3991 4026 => -0.25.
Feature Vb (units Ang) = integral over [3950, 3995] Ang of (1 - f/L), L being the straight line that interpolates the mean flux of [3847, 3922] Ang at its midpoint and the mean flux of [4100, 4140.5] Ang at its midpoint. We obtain 8.1 Ang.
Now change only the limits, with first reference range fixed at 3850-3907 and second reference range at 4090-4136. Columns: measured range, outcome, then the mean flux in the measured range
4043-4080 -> 1.50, 31.7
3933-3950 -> 7.57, 12.3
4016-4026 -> -2.66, 37.2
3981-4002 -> -2.69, 30.1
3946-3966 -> 5.01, 17.4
